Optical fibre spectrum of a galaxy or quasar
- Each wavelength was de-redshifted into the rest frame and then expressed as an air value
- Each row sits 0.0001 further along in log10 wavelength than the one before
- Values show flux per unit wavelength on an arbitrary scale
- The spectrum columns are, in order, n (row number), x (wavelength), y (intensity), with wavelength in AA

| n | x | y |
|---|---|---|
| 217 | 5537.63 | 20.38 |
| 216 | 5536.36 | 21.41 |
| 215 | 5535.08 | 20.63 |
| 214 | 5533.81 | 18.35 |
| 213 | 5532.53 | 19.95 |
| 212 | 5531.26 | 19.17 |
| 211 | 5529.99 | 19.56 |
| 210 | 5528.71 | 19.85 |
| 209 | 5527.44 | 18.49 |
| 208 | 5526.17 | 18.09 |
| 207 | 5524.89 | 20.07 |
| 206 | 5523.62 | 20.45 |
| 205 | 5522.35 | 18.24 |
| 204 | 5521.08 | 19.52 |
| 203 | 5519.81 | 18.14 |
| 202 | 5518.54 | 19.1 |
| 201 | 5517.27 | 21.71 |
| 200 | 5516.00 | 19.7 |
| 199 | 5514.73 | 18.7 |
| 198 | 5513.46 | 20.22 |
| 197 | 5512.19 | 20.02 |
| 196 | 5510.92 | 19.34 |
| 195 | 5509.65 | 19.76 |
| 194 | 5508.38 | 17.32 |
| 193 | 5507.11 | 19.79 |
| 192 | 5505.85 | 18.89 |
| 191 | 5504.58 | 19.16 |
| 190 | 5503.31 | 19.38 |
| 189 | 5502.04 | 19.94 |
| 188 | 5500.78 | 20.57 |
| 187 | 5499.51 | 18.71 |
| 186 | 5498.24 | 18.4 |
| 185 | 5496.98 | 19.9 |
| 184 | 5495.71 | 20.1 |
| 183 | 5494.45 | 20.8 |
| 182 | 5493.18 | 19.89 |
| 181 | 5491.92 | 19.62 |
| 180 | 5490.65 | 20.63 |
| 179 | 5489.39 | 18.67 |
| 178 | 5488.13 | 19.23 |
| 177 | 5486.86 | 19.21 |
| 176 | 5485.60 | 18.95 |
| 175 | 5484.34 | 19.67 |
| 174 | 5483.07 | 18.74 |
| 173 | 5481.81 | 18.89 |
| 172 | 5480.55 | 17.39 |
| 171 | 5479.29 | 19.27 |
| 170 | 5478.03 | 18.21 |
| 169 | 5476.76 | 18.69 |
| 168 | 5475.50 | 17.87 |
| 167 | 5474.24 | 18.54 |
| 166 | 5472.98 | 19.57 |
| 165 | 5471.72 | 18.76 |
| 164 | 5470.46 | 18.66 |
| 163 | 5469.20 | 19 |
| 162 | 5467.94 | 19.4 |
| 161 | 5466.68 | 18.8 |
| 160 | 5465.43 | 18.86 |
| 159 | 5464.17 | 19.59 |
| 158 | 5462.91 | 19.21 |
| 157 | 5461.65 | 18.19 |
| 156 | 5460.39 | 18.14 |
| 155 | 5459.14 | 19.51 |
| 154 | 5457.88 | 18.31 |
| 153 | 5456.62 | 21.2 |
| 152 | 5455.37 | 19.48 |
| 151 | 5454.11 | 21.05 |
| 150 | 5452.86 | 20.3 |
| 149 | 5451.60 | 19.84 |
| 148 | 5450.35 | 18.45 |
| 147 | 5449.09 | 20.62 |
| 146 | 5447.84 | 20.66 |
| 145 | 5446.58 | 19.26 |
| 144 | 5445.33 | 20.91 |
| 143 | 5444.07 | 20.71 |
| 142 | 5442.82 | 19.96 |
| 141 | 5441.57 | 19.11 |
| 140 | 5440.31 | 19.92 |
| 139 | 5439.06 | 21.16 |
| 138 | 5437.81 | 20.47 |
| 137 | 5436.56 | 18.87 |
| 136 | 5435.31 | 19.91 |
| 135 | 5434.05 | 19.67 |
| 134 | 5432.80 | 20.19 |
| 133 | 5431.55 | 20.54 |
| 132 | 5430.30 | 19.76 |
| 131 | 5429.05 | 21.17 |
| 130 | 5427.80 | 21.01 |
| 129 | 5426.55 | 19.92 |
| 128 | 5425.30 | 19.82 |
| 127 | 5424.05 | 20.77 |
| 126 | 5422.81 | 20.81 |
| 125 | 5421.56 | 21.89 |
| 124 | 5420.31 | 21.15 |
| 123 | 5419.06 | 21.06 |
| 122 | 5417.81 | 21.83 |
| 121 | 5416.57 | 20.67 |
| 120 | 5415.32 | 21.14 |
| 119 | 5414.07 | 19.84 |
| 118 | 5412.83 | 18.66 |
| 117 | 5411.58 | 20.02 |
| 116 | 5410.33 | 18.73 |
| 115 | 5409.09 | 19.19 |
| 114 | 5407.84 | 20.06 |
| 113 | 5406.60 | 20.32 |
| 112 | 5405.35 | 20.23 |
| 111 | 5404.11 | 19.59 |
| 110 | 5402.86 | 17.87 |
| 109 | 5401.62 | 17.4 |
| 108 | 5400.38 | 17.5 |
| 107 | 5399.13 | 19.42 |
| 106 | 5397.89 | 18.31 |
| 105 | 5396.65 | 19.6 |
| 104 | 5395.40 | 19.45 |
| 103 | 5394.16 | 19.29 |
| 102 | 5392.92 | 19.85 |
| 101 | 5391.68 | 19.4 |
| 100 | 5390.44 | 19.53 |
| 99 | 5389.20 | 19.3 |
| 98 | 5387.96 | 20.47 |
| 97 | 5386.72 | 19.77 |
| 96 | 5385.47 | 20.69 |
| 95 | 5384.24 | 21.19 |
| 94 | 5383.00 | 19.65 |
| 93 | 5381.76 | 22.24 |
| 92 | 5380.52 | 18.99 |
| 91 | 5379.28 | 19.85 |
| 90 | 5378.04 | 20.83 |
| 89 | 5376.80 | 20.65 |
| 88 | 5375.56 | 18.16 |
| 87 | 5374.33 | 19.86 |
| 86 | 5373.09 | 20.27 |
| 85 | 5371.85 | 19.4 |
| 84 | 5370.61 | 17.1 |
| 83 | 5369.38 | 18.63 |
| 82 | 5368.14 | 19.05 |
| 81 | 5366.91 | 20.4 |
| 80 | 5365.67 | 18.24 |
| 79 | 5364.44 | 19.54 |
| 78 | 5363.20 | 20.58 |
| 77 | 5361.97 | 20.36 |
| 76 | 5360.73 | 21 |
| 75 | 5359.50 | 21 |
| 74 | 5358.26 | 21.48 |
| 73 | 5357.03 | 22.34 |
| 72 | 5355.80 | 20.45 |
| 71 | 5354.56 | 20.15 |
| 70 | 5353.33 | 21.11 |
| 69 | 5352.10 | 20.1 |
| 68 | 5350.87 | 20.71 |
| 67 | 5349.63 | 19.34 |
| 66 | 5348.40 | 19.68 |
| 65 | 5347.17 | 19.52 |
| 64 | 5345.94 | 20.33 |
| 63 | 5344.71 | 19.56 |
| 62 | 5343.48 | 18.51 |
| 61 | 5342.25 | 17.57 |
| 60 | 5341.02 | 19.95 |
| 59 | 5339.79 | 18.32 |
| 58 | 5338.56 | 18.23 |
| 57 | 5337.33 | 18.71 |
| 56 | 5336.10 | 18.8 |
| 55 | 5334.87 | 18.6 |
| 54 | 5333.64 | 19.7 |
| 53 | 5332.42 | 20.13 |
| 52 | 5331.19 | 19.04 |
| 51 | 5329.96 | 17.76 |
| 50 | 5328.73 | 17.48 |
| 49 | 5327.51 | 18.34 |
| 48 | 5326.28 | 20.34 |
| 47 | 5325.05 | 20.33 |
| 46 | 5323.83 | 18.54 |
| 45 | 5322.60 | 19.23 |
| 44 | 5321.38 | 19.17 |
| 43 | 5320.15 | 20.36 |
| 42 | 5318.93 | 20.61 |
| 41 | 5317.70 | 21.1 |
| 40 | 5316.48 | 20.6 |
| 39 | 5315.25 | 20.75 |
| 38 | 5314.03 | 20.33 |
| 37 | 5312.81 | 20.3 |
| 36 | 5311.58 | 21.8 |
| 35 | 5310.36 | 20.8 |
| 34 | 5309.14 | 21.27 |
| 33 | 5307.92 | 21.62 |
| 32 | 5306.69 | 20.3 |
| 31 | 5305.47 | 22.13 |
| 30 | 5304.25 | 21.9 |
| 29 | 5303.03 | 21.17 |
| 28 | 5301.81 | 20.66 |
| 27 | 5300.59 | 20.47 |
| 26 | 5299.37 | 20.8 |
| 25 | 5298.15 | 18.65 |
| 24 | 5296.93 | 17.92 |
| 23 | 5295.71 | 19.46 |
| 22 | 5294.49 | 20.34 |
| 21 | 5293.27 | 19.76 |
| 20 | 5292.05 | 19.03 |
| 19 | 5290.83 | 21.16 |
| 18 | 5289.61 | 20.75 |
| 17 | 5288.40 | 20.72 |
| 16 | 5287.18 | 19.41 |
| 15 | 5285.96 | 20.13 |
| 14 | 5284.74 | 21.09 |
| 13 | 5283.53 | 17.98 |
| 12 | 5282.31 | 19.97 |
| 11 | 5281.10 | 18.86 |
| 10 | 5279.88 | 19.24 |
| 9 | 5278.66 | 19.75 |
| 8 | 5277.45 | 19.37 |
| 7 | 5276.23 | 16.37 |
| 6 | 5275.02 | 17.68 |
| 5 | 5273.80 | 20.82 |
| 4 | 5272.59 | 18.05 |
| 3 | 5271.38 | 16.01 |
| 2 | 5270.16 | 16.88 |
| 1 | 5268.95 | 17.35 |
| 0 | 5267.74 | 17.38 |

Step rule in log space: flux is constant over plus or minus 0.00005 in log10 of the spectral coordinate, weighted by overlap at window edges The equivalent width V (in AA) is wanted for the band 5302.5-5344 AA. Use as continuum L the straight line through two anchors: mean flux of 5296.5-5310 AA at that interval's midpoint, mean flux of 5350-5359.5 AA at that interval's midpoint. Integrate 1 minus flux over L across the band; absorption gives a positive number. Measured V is 1.9 AA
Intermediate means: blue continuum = 20.7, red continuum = 20.9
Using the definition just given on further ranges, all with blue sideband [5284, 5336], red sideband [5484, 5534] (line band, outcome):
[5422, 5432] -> -0.4 AA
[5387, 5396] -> 0.1 AA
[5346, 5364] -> -0.5 AA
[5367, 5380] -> 0.3 AA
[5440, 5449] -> -0.2 AA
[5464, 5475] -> 0.3 AA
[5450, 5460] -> -0.1 AA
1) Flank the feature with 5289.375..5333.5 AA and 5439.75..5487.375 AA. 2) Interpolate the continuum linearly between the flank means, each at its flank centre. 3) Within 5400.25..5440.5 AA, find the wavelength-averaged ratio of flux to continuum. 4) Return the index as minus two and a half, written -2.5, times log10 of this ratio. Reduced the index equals -0.03 mag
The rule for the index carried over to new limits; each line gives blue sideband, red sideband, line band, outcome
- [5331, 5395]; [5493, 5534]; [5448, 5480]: 0.02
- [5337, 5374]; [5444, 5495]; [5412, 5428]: -0.06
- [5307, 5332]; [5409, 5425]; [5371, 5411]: 0.04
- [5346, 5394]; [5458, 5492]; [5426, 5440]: -0.05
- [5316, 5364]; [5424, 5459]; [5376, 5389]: -0.03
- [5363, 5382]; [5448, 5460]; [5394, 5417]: 0.02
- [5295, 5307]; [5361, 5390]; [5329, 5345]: 0.07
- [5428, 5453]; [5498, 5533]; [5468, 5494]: 0.04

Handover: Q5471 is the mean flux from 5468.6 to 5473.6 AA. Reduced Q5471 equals 19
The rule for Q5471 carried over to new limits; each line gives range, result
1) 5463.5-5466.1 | 19.3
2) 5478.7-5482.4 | 18.5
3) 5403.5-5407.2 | 20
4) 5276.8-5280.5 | 19.4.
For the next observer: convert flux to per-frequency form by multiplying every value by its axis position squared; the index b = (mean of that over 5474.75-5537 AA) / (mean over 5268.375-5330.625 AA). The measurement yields 1.1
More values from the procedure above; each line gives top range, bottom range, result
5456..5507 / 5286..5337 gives 1.02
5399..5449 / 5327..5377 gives 1.05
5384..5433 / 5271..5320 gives 1.04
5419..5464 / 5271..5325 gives 1.06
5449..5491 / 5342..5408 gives 1.00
